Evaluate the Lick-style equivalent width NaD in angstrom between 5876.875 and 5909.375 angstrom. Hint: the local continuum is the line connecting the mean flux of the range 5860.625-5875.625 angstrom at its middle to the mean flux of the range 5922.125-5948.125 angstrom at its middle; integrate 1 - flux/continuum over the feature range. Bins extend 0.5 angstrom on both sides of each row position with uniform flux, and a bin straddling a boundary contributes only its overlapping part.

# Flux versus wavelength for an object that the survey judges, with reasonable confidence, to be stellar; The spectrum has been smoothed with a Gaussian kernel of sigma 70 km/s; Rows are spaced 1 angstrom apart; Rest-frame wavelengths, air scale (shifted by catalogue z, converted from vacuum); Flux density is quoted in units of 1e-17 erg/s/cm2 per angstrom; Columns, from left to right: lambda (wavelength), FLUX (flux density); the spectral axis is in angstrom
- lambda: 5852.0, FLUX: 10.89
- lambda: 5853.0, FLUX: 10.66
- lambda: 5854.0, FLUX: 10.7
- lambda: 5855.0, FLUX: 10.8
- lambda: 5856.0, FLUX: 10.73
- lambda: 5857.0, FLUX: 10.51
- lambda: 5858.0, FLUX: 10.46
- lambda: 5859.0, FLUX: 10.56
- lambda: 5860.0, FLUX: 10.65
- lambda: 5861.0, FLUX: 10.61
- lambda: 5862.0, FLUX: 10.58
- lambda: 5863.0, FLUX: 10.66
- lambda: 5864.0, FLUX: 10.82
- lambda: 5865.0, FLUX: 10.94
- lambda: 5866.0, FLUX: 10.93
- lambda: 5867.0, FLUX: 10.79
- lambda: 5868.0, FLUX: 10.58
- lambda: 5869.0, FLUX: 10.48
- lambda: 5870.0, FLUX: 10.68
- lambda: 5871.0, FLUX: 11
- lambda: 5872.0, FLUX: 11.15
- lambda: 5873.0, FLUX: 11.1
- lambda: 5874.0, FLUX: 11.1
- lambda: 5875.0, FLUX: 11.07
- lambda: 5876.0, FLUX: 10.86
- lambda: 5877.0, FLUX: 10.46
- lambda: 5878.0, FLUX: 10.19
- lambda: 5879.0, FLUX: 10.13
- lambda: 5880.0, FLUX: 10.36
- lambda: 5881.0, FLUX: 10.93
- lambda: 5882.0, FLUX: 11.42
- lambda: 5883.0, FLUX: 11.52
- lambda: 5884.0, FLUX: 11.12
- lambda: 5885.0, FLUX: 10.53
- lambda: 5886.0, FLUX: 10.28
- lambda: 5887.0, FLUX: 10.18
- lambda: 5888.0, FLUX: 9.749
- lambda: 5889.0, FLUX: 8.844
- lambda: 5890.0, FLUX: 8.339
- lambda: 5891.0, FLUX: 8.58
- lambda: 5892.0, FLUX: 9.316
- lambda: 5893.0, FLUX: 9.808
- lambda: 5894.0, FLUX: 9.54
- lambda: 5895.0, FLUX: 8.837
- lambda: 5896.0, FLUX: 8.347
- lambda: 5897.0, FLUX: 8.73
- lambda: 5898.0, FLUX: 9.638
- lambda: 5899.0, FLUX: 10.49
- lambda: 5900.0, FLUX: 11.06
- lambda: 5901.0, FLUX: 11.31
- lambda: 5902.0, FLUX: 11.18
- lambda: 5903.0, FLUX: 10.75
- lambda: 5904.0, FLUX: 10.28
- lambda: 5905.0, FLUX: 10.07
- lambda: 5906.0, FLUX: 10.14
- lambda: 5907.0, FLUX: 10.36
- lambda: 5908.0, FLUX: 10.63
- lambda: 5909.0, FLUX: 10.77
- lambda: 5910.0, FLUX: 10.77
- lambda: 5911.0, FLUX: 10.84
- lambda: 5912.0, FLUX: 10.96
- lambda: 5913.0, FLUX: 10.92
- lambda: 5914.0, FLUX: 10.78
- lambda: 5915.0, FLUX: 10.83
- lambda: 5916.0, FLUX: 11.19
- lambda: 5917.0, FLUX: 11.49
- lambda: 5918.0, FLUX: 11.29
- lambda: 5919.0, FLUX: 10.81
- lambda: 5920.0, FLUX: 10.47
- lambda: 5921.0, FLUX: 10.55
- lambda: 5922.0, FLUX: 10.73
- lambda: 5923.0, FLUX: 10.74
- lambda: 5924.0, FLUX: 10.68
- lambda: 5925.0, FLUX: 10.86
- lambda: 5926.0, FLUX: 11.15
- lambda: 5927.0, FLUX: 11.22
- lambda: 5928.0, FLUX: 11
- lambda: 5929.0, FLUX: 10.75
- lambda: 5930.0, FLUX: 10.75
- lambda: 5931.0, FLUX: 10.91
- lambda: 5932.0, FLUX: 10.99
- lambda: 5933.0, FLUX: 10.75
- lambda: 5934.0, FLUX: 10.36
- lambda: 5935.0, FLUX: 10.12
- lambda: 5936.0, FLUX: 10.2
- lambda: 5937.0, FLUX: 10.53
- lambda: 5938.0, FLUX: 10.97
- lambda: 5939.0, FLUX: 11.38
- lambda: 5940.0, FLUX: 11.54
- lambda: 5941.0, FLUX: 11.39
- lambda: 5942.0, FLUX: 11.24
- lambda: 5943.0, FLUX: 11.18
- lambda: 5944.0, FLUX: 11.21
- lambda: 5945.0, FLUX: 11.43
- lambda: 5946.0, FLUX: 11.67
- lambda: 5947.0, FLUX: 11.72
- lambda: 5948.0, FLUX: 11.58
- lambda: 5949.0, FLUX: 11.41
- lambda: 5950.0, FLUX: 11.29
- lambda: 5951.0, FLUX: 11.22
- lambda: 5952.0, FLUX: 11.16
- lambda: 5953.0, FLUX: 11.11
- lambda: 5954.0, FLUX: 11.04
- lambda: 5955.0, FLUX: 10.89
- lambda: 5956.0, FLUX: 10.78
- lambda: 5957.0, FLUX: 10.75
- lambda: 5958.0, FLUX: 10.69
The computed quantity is 2.34 angstrom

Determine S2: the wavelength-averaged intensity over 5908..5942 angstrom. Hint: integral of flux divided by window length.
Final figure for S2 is 10.9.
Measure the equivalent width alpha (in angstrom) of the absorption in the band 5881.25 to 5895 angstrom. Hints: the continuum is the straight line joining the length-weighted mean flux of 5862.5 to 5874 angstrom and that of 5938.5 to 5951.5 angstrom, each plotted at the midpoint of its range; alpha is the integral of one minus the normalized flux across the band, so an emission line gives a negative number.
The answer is 1.3 angstrom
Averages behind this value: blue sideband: 10.8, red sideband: 11.4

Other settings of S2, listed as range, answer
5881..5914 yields 10.2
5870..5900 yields 10.1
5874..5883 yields 10.7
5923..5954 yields 11.1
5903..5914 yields 10.6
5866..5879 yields 10.8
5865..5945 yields 10.6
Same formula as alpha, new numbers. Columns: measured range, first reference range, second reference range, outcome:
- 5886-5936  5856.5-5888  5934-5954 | 2.61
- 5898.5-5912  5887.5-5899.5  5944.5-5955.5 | -1.47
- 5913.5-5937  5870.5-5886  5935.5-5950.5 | 0.70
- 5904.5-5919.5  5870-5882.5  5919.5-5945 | 0.09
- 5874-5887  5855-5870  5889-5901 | -1.00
